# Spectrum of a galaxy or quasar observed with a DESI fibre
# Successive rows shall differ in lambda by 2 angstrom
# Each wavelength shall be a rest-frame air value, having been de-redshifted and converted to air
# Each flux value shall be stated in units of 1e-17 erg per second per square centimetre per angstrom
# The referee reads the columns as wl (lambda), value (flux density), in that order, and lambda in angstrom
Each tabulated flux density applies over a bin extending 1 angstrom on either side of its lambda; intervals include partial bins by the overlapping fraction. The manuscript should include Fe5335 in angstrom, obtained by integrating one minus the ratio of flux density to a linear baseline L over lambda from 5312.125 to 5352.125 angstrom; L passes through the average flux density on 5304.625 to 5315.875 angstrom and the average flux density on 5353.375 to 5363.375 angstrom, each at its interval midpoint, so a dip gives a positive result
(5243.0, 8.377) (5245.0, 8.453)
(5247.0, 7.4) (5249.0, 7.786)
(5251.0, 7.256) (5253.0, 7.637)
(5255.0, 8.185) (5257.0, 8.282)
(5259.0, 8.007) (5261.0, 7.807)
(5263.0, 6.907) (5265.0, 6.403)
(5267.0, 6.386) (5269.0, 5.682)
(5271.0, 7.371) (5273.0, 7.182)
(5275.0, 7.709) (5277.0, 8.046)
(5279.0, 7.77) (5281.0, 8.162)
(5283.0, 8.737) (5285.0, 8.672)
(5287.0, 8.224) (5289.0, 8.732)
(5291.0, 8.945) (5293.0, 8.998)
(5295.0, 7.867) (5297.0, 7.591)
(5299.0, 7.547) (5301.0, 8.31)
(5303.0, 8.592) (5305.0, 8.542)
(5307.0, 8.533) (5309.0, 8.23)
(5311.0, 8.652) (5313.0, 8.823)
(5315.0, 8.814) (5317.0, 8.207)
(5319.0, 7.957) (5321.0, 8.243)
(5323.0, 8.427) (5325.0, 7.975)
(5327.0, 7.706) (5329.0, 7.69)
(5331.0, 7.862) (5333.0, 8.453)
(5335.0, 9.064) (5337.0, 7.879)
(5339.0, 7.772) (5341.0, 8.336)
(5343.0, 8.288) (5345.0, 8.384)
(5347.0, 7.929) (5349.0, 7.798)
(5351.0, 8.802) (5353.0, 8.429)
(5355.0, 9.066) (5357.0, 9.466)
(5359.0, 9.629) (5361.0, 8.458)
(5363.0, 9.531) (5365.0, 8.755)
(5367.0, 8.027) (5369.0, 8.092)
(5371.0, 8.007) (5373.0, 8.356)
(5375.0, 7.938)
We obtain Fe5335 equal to 2.9 angstrom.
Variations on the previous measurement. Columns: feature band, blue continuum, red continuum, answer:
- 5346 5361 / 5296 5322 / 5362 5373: -0.5 angstrom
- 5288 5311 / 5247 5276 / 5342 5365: -1.4 angstrom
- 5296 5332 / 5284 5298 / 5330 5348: 0.5 angstrom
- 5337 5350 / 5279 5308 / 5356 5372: 0.9 angstrom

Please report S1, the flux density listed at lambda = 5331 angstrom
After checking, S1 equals 7.862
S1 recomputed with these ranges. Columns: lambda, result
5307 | 8.533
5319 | 7.957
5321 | 8.243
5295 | 7.867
